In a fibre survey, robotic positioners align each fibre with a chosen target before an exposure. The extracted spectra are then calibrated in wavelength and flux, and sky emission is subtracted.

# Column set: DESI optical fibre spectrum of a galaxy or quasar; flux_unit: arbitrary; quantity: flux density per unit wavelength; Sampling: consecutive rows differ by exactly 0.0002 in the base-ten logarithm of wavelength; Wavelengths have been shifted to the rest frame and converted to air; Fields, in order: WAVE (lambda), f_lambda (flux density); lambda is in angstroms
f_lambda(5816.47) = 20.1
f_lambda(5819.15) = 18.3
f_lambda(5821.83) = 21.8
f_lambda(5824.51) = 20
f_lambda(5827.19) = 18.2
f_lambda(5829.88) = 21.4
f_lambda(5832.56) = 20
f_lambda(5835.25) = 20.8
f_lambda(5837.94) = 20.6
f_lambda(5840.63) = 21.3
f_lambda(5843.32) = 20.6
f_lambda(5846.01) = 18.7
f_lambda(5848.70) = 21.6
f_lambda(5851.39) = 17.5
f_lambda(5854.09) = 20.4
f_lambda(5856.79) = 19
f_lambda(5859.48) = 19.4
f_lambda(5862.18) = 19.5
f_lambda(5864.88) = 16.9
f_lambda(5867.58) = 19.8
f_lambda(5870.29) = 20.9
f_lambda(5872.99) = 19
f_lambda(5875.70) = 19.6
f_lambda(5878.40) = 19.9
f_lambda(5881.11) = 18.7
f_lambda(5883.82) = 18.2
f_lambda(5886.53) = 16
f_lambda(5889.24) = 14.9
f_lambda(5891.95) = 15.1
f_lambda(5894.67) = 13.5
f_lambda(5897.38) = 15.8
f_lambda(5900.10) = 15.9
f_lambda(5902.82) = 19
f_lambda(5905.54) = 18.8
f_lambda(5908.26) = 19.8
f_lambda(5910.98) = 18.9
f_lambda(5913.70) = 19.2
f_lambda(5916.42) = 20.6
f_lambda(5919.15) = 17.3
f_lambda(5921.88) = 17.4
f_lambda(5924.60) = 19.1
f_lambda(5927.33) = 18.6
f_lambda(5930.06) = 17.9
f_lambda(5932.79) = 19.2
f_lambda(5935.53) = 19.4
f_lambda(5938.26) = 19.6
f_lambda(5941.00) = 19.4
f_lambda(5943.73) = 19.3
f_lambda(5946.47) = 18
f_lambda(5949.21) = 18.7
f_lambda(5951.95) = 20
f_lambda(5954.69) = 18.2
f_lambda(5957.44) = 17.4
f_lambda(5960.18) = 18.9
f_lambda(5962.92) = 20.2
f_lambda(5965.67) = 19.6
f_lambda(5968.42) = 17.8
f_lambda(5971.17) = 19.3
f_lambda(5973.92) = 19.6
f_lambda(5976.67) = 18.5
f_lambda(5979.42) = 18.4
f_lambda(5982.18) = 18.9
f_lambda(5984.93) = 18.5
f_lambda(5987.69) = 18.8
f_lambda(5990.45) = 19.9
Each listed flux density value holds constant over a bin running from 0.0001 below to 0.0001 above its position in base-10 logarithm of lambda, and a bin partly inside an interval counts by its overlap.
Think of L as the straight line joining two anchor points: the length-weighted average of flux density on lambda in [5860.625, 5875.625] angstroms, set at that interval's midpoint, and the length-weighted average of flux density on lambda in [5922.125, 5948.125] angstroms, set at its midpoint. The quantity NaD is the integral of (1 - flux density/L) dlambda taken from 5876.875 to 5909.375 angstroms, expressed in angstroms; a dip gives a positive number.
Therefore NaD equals 3.37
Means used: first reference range 19.2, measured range 17.1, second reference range 18.9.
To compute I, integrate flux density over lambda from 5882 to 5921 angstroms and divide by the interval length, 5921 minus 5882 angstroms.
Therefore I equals 17.4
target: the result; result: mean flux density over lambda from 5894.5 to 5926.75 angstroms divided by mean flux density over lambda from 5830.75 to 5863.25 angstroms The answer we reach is 0.9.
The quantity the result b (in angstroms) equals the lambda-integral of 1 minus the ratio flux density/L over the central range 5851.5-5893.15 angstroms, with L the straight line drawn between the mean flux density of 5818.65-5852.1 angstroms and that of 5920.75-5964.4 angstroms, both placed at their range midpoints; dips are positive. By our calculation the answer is 2.6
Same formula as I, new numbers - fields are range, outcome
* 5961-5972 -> 19.2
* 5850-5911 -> 18.1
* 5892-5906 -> 16.3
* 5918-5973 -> 18.8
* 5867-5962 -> 18.3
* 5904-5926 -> 18.9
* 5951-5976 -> 19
